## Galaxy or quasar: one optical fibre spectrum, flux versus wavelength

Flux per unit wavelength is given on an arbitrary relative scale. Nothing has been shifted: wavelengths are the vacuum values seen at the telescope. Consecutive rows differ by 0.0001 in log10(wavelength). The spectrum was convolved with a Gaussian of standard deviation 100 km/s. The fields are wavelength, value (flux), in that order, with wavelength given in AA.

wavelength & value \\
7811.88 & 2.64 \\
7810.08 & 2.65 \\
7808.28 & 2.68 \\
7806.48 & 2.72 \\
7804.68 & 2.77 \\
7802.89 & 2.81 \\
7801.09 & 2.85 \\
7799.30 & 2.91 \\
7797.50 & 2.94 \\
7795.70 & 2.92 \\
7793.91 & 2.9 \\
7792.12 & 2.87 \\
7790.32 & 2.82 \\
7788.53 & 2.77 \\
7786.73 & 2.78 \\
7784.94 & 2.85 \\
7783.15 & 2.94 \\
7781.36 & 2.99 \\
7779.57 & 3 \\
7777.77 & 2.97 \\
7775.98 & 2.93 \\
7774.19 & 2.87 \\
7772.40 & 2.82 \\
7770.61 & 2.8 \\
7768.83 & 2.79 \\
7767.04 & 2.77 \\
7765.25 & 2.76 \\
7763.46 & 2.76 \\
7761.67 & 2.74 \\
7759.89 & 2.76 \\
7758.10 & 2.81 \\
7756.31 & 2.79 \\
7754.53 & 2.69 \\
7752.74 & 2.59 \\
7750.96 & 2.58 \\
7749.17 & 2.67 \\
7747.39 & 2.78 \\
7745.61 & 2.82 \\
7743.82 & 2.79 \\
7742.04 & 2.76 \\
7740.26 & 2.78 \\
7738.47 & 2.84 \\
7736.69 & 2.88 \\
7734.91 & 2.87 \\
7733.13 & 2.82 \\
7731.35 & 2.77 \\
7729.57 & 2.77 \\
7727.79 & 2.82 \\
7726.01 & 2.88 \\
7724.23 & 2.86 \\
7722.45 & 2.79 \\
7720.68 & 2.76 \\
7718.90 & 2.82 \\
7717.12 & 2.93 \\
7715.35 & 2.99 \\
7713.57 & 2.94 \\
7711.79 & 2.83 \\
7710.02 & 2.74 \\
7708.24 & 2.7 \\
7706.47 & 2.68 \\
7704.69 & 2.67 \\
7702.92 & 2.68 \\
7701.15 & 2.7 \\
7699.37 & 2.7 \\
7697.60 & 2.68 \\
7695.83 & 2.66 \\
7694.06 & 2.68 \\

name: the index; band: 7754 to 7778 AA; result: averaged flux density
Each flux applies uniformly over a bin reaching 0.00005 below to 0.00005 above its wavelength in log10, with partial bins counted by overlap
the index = 2.8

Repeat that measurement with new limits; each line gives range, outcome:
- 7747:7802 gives 2.82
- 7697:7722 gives 2.77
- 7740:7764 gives 2.74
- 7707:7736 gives 2.83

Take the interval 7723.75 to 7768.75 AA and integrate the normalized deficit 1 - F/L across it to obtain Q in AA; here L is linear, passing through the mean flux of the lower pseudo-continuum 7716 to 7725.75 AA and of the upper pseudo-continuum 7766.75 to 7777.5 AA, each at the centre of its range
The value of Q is 1.08 AA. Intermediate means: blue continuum 2.84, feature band 2.77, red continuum 2.84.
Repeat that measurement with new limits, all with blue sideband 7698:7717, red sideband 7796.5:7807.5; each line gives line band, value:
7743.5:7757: 0.4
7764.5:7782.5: -0.4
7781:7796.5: -0.2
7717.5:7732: -0.2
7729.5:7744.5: -0.1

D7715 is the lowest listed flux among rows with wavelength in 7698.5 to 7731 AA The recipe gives 2.67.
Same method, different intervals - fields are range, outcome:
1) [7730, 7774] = 2.58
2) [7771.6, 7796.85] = 2.77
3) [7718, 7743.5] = 2.76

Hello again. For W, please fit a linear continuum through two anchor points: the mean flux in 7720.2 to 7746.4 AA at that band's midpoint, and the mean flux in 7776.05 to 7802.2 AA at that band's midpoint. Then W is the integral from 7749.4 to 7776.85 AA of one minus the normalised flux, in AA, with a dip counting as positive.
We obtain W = 0.9 AA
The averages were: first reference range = 2.81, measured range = 2.76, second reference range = 2.89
